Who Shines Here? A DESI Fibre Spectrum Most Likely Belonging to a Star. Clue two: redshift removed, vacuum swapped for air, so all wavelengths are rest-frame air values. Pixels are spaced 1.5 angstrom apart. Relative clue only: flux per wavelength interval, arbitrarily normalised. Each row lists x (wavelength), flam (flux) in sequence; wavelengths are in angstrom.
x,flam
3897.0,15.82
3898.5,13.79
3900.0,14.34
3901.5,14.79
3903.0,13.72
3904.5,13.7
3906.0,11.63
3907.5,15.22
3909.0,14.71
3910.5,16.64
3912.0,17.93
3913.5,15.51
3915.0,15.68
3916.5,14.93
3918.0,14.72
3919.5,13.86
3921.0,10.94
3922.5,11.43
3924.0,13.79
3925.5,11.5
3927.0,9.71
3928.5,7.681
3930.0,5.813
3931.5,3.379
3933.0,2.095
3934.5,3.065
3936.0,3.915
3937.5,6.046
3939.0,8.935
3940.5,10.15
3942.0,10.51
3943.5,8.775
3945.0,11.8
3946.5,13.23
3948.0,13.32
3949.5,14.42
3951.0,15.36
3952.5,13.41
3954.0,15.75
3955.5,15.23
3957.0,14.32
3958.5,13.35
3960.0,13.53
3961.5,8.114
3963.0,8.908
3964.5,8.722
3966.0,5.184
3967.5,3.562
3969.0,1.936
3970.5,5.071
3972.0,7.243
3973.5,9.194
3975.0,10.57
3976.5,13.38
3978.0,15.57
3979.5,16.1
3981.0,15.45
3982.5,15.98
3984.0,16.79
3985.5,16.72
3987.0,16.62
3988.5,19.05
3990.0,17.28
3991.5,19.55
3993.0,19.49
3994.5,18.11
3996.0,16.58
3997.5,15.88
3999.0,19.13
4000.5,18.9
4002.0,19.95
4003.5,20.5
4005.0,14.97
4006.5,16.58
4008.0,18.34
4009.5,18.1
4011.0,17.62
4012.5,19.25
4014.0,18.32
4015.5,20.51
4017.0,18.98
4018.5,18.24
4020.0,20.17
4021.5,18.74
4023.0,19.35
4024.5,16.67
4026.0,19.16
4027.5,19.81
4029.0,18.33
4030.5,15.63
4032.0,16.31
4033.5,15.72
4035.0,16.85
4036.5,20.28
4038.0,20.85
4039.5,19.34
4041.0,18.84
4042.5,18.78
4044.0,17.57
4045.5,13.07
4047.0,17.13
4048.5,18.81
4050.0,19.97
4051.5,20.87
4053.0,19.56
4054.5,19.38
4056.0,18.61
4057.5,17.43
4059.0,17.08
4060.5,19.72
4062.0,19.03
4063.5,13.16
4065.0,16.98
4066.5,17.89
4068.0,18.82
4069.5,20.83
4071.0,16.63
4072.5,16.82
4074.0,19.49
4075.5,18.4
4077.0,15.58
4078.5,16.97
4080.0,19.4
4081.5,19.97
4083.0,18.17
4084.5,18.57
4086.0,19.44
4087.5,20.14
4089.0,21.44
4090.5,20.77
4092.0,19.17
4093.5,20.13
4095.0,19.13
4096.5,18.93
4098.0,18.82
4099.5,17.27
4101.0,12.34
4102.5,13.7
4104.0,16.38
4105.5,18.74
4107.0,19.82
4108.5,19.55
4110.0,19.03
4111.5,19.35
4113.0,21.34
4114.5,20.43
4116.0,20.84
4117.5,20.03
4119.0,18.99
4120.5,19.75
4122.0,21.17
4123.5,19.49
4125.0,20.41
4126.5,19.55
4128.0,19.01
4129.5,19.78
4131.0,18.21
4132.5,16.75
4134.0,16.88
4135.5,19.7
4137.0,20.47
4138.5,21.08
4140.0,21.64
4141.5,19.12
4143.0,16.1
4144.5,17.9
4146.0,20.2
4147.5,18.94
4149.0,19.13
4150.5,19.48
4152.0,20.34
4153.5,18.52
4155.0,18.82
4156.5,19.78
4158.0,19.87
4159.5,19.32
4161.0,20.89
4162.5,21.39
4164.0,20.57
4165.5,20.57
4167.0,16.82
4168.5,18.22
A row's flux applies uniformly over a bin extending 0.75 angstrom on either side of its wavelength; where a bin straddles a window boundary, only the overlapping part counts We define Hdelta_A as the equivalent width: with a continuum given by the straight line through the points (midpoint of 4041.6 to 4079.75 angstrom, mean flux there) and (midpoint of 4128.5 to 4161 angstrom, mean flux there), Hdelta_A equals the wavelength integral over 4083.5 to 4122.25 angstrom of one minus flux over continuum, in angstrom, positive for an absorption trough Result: -0.91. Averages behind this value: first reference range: 18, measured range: 19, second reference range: 19.2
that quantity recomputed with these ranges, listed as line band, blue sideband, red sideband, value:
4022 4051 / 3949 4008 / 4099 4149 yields -3.7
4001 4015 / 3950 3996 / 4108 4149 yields -3.6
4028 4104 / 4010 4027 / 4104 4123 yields 4.5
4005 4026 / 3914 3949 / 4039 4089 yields -4.4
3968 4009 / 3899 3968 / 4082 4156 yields -4.5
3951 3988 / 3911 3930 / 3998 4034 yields 9.1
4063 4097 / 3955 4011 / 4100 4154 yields -2.2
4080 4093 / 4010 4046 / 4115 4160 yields -0.6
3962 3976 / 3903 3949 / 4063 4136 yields 6.6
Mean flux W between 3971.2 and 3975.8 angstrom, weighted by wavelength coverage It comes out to 9.01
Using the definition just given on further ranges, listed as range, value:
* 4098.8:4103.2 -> 14.4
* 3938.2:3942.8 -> 9.81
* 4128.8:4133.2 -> 18.2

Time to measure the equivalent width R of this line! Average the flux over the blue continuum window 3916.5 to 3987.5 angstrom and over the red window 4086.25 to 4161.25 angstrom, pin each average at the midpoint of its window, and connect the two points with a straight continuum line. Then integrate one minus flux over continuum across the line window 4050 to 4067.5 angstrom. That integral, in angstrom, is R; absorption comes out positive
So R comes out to -2.5 angstrom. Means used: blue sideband 10.8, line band 18.2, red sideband 19.2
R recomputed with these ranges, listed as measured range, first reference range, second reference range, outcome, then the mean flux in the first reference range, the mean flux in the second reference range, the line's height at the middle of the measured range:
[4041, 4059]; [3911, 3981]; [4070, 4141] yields -2.5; 10.7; 18.9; 16.1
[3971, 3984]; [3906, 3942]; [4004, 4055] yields 1.5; 10.8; 18.3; 14.6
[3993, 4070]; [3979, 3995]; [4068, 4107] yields -2.0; 17.4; 18.3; 17.8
